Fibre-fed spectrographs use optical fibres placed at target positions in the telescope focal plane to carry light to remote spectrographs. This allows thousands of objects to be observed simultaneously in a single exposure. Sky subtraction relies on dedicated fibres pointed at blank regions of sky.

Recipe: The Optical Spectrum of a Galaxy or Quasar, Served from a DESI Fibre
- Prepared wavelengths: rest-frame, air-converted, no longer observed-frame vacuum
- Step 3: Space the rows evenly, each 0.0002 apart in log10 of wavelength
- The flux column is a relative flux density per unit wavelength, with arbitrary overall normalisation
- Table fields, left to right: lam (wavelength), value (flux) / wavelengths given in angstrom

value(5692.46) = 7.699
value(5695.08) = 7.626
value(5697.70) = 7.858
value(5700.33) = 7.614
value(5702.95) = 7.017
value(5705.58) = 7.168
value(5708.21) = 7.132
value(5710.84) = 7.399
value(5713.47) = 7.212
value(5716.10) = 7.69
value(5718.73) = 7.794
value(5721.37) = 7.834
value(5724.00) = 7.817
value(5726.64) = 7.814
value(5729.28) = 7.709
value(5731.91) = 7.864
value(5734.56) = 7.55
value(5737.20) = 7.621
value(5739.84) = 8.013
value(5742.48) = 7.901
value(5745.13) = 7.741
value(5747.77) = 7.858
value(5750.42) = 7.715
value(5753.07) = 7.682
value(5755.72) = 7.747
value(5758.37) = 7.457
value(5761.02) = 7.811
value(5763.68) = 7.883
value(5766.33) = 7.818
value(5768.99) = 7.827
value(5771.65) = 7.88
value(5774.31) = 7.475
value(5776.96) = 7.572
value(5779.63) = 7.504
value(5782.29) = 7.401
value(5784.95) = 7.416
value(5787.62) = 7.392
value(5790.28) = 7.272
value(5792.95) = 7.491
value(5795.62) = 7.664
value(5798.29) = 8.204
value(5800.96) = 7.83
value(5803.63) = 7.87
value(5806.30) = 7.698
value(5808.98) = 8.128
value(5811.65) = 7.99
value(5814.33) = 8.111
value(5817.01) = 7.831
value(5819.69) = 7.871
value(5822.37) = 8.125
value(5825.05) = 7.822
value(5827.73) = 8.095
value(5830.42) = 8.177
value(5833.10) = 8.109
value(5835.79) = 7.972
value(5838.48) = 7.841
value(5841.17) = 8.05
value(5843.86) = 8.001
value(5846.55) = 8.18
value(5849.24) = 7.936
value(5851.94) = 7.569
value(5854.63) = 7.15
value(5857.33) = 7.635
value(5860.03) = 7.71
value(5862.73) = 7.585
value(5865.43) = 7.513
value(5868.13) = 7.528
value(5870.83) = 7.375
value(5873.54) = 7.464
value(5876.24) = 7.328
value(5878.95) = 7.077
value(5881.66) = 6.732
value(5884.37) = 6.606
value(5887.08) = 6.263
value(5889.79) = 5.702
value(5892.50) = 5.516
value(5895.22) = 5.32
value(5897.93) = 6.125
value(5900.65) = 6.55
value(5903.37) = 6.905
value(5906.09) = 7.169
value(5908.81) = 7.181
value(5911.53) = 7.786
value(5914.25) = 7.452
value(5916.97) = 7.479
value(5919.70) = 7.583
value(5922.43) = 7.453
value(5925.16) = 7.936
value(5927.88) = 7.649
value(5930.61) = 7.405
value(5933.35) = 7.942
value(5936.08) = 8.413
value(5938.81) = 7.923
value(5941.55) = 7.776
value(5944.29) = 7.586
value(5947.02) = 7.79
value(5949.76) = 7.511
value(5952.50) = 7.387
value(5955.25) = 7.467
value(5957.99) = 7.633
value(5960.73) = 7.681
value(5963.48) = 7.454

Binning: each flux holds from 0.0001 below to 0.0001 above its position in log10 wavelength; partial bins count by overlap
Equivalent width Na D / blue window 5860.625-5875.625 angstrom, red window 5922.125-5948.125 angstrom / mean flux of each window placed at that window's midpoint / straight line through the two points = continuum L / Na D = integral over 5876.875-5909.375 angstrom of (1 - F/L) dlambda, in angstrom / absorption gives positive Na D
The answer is 5.0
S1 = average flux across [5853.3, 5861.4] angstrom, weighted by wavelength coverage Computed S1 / 7.49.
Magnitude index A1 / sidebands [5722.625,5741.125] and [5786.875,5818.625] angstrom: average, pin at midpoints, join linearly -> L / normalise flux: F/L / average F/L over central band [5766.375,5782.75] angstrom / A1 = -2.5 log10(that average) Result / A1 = 0.02 mag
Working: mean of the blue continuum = 7.77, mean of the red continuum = 7.8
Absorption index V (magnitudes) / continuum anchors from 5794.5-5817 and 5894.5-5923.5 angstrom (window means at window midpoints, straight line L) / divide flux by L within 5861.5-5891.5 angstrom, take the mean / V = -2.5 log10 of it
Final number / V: 0.05 mag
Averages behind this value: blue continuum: 7.93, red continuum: 7.03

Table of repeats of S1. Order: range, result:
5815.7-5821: 7.85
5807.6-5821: 7.98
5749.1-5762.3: 7.68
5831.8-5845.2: 7.99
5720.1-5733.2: 7.81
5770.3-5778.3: 7.64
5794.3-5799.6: 7.93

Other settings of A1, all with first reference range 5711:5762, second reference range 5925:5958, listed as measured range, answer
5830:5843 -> -0.04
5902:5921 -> 0.05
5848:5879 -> 0.03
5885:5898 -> 0.31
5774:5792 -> 0.04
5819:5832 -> -0.04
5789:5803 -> 0.00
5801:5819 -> -0.03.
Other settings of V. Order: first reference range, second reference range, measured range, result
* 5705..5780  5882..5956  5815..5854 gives -0.08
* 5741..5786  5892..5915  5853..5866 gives -0.08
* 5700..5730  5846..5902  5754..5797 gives -0.04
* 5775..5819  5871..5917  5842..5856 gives -0.09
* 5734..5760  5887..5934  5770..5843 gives -0.05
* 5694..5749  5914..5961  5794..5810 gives -0.03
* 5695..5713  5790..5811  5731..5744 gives -0.04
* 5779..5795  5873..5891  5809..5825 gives -0.11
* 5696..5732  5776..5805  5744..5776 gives -0.02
